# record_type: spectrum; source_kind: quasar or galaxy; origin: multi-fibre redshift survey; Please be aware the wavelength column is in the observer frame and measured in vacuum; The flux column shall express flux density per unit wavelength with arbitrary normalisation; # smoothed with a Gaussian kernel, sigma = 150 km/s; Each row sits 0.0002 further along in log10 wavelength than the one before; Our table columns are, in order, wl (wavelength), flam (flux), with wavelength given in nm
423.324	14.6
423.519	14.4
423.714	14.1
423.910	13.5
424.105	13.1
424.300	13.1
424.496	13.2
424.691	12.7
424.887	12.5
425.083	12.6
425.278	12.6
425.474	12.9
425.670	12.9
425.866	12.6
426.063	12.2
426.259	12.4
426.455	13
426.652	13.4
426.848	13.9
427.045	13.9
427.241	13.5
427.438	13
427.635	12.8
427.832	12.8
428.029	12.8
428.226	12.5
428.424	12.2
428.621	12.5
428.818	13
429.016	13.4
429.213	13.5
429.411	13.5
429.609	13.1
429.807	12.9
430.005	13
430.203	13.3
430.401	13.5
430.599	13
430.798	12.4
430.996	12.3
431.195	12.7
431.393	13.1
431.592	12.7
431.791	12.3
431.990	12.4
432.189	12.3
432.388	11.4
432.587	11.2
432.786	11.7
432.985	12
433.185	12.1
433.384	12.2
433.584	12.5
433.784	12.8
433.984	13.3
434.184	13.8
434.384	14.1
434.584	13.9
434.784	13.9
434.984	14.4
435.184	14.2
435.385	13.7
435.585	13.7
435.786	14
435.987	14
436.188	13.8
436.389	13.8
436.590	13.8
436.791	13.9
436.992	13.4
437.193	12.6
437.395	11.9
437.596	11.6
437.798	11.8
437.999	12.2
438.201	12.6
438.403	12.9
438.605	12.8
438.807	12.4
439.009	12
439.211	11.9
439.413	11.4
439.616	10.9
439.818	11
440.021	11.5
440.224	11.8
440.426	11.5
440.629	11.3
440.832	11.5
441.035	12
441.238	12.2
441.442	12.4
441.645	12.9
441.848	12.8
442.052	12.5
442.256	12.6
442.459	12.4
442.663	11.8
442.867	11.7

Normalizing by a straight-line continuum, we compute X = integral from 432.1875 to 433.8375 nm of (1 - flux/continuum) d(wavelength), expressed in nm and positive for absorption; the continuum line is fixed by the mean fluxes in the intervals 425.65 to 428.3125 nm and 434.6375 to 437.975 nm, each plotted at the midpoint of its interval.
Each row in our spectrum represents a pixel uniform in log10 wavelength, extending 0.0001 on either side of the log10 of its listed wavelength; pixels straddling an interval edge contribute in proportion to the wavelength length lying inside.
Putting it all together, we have 0.157 nm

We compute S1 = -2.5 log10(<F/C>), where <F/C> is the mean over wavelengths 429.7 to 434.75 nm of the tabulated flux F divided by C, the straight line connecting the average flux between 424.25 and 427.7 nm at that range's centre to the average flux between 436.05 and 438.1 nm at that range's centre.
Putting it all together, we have 0.02 mag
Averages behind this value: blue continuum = 13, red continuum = 12.9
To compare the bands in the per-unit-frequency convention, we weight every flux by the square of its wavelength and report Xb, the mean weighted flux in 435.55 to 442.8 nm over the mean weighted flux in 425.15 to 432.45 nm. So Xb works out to 1.01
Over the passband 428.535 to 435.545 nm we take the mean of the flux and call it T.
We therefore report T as 12.9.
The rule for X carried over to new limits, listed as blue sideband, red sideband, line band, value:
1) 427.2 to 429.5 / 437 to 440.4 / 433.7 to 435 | -0.14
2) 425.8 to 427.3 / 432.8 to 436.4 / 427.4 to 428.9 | 0.06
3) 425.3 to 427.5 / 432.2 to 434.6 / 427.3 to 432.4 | -0.01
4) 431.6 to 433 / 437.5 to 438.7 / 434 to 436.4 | -0.35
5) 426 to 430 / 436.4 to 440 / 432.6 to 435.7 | -0.14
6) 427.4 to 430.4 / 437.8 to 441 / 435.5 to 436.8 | -0.18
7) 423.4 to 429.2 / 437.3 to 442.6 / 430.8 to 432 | 0.01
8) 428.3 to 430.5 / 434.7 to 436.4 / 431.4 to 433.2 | 0.19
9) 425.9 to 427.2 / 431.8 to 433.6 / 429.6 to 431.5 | -0.08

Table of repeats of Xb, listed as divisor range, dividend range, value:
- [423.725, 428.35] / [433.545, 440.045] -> 1.05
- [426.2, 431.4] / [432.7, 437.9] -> 1.04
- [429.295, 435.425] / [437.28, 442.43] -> 0.97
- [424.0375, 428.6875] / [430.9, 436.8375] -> 1.05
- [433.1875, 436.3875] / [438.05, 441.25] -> 0.89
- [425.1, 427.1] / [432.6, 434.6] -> 1.02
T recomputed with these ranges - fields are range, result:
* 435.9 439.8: 12.6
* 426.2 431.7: 13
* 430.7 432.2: 12.5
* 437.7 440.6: 11.9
